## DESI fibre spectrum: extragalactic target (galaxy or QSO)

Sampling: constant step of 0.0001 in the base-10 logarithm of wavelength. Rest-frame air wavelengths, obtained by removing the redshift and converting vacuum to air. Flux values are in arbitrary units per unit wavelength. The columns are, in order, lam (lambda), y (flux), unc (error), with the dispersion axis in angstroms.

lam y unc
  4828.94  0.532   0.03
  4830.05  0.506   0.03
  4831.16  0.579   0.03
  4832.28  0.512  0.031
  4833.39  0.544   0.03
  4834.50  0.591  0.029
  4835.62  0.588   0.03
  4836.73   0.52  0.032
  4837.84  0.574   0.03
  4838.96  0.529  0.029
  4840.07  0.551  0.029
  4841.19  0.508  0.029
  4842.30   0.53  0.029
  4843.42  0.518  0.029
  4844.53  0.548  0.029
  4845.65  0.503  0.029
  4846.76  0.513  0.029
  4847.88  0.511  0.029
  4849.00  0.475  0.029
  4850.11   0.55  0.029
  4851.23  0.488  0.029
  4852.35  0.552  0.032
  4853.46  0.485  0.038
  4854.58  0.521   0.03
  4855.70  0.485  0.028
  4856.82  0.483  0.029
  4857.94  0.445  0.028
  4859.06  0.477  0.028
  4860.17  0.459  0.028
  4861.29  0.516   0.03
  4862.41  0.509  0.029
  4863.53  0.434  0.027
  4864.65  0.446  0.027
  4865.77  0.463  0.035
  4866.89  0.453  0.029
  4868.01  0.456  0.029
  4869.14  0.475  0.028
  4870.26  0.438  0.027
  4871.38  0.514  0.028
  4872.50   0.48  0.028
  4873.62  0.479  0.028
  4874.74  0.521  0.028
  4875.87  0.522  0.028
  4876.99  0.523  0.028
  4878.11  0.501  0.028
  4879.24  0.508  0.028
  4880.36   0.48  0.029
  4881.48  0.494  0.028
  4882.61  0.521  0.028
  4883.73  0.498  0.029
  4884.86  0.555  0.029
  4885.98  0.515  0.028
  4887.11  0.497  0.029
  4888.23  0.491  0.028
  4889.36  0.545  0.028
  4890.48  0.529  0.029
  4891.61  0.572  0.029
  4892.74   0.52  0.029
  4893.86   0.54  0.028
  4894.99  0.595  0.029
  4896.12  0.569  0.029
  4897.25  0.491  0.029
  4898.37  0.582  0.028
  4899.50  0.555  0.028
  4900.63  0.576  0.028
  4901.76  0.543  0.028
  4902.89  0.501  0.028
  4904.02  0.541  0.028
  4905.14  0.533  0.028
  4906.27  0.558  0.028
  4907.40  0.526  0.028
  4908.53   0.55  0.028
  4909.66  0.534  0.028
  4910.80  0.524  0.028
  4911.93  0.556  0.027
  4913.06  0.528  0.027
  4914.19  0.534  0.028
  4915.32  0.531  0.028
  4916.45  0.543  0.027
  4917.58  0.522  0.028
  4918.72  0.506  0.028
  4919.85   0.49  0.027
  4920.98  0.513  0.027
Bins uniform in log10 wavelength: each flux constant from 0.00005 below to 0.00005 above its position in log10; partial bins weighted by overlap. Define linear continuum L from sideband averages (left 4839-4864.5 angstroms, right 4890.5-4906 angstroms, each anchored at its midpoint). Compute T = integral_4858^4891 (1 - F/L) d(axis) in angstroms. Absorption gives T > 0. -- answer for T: 2.02 angstroms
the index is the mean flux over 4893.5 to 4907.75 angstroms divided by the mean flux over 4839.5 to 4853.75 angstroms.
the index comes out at 1.1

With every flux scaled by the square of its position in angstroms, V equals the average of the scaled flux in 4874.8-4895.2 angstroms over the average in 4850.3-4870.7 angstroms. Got 1.1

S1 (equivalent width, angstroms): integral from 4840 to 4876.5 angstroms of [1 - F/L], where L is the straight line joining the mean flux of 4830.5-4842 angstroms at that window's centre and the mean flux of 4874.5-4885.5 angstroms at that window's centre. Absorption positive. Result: 2.5 angstroms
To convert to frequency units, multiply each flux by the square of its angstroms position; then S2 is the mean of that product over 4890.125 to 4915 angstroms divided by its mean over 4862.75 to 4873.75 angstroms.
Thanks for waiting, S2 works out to 1.2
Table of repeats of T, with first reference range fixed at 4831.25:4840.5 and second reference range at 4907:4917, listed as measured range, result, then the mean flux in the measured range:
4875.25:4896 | 0.70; 0.523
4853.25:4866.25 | 1.68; 0.477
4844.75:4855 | 0.70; 0.512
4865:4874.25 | 1.28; 0.47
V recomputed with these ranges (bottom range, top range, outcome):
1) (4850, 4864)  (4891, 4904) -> 1.14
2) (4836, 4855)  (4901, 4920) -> 1.04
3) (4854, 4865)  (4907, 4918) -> 1.14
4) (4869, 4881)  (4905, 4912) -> 1.10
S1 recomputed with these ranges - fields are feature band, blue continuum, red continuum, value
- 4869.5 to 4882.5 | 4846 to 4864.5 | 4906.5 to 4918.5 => 0.3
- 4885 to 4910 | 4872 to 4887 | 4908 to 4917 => -0.8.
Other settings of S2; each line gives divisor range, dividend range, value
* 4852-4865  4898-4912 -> 1.14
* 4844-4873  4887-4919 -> 1.13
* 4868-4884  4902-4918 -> 1.10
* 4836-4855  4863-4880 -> 0.93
